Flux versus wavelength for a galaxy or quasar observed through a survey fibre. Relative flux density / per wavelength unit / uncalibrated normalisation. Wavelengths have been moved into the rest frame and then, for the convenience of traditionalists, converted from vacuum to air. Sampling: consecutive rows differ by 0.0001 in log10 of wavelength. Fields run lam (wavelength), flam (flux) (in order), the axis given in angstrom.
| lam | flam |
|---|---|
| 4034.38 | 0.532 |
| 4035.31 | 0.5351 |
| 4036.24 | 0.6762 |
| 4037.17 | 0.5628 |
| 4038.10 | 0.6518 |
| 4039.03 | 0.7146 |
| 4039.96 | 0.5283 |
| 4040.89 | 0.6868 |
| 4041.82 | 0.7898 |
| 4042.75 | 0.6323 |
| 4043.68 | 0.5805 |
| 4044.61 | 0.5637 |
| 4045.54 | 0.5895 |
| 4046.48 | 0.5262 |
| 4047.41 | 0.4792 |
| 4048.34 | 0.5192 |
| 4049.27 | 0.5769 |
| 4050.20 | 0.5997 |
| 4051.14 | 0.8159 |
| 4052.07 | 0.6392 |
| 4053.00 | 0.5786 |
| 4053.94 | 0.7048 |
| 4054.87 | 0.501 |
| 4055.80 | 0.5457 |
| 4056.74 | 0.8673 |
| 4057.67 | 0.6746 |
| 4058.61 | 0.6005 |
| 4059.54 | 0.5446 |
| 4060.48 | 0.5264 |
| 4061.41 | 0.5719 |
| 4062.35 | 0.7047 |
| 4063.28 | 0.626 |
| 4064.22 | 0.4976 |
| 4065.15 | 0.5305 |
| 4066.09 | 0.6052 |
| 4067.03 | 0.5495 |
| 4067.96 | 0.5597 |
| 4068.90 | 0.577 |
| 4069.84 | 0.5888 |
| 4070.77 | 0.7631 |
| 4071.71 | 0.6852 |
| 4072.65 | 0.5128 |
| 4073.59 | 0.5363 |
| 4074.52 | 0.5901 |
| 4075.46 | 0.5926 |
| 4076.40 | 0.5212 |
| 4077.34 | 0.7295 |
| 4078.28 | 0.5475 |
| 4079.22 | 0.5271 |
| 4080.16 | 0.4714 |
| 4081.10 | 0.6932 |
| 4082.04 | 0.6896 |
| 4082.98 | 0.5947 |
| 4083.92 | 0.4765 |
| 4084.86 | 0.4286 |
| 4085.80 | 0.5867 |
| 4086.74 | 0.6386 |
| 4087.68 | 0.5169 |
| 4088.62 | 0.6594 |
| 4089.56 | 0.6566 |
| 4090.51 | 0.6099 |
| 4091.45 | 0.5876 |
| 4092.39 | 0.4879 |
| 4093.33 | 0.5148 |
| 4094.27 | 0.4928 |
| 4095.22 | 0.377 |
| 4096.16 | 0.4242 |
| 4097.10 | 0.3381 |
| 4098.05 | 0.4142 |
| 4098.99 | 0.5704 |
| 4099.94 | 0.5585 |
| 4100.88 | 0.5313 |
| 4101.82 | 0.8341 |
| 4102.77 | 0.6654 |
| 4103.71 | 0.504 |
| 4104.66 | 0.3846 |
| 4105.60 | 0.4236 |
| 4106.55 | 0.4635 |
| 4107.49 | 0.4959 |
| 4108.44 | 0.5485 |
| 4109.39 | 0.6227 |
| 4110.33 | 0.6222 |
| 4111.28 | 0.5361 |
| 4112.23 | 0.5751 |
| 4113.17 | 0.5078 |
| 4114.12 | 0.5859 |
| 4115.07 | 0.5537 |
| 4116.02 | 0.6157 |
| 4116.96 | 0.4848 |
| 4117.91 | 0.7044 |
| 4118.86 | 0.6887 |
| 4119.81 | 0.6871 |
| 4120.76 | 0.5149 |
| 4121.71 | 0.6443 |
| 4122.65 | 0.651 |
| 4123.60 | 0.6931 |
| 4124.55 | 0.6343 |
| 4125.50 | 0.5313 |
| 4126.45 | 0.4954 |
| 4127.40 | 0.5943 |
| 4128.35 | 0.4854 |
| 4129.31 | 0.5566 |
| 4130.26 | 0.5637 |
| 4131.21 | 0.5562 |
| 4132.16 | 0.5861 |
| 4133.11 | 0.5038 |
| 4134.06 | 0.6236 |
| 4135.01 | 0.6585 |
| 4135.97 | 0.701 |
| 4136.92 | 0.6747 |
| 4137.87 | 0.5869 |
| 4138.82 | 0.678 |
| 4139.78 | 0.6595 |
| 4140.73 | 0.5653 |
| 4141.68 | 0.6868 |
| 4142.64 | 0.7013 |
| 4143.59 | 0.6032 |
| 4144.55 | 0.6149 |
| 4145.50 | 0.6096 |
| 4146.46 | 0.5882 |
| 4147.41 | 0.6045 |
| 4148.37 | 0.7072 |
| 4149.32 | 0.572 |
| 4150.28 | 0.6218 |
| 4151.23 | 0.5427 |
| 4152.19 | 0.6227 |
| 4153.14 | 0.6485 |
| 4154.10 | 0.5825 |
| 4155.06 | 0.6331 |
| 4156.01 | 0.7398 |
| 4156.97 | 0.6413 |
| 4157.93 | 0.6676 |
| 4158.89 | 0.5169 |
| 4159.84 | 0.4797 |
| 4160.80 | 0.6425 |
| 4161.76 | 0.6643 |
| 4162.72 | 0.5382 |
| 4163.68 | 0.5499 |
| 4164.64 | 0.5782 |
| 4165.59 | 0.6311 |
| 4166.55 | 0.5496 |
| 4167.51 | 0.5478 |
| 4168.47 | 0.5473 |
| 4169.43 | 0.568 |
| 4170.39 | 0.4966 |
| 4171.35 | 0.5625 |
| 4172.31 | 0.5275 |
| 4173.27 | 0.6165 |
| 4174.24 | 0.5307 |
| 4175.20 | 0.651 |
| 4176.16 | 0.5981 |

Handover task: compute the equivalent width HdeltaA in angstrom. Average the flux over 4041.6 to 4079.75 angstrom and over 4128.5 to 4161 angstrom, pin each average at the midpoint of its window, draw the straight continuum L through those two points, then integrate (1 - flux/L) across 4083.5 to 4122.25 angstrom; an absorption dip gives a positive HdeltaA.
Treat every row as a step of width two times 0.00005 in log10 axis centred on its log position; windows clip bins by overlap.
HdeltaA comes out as 3.7 angstrom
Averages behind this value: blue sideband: 0.6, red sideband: 0.614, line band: 0.55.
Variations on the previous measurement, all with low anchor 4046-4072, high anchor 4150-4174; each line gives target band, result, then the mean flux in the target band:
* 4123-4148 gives -0.61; 0.606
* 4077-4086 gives 0.44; 0.572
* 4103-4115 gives 1.41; 0.526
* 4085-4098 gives 1.65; 0.524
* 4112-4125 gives -0.34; 0.611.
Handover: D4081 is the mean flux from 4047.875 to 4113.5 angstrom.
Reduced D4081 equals 0.572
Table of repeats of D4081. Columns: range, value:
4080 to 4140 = 0.569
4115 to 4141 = 0.604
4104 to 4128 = 0.57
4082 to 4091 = 0.581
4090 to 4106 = 0.514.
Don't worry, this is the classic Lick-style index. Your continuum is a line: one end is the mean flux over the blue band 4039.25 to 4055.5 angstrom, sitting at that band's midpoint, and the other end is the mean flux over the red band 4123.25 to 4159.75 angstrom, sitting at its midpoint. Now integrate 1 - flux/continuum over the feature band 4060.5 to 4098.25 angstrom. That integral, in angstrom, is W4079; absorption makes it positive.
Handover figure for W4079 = 2.9 angstrom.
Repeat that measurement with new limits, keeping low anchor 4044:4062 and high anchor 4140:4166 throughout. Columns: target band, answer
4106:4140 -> 1.1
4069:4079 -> 0.0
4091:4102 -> 1.9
